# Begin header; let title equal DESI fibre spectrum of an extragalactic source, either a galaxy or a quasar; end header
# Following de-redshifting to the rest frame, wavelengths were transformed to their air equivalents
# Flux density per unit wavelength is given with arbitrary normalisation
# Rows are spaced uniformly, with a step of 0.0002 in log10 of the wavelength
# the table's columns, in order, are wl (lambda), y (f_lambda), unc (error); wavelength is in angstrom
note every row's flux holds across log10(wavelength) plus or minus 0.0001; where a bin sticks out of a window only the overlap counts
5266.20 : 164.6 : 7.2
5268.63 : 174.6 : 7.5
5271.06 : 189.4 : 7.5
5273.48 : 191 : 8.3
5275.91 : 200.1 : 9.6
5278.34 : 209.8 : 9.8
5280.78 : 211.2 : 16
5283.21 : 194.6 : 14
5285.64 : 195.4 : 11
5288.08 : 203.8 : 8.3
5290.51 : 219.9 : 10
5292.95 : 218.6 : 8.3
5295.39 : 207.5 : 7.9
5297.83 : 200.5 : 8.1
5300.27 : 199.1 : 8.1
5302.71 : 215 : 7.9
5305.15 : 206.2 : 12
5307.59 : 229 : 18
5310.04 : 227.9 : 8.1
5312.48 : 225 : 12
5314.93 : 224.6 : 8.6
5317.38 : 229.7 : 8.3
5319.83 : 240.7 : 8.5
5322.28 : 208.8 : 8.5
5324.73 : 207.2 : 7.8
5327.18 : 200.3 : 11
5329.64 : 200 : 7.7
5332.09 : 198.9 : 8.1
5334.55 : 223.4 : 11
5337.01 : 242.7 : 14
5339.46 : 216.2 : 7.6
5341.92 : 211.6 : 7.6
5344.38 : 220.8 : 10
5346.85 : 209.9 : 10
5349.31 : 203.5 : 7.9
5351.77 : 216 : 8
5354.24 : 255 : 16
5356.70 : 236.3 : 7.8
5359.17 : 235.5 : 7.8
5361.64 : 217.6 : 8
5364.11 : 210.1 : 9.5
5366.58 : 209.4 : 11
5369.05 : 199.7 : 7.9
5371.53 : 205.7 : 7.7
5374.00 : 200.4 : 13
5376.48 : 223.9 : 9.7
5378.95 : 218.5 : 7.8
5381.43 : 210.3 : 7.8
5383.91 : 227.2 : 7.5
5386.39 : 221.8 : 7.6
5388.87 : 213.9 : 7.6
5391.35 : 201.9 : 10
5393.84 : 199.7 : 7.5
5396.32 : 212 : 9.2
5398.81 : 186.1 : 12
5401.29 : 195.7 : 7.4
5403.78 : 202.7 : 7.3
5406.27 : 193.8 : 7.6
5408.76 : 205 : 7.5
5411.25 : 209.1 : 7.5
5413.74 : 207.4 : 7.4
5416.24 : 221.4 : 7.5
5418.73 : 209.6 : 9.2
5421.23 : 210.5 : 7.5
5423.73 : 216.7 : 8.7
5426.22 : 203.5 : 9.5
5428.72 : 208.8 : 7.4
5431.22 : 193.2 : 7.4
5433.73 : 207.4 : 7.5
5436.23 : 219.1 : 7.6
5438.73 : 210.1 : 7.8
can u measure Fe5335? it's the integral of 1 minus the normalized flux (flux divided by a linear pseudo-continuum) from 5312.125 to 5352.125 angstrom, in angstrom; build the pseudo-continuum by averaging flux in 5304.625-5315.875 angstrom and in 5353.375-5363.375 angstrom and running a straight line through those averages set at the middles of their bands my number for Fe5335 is 2.1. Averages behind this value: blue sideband 224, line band 216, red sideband 234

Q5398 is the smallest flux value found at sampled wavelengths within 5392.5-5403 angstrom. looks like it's 186.1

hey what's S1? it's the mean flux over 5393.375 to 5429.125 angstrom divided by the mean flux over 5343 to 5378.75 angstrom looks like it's 0.95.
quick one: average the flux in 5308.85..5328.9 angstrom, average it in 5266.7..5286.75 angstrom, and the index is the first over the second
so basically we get 1.13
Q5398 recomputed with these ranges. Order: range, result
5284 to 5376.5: 195.4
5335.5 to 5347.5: 209.9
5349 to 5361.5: 203.5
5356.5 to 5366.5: 210.1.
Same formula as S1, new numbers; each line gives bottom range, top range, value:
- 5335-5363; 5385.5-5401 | 0.91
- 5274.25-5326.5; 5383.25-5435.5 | 0.97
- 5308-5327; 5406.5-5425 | 0.95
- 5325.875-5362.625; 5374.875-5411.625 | 0.95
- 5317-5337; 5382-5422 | 0.97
